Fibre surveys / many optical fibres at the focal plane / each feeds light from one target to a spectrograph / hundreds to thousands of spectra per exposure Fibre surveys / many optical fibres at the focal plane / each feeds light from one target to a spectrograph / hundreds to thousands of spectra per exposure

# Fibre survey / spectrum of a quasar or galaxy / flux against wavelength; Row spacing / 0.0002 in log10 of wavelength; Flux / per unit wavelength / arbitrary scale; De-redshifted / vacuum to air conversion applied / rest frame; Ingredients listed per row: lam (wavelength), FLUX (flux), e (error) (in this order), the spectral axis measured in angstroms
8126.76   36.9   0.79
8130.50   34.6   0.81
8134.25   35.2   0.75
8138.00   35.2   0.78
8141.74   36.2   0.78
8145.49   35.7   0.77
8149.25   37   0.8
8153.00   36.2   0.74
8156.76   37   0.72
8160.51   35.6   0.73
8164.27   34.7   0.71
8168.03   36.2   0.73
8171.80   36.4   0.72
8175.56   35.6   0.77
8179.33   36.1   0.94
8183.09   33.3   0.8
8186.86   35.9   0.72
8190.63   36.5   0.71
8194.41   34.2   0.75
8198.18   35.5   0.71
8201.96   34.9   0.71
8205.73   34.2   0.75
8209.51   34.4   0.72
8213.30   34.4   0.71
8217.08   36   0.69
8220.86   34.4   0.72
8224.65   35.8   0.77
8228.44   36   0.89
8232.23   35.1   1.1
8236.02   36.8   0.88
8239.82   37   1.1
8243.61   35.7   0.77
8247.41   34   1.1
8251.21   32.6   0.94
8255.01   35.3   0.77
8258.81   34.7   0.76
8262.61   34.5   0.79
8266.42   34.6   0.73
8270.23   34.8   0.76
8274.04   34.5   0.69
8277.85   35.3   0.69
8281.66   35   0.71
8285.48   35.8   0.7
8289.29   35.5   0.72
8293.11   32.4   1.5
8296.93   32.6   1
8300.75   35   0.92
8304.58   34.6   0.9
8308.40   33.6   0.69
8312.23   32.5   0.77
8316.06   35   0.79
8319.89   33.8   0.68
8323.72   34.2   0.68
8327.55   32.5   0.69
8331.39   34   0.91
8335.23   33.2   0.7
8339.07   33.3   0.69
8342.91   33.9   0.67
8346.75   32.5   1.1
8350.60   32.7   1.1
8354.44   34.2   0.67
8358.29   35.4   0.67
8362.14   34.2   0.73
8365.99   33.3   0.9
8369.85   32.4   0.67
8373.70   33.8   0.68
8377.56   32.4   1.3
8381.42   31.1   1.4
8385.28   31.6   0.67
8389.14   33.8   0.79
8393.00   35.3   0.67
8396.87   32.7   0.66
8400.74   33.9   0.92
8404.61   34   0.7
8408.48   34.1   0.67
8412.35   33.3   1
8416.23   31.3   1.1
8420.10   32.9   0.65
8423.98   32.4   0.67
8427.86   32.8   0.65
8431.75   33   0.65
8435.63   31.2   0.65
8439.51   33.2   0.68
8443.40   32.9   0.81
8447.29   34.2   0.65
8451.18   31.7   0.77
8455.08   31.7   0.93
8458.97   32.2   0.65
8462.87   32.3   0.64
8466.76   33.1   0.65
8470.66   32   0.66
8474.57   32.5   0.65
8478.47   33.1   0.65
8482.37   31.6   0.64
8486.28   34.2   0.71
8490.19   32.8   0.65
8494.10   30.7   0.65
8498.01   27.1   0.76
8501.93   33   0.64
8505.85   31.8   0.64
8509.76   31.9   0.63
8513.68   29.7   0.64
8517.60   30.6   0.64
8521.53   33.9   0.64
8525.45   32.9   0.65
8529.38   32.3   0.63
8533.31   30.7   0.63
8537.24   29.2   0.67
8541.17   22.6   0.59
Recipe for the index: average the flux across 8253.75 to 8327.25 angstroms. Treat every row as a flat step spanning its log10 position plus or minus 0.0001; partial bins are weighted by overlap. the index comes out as 34.4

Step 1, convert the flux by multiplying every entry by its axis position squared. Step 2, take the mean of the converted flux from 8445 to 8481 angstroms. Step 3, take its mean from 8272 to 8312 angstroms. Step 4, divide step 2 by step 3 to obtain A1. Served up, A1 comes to 0.99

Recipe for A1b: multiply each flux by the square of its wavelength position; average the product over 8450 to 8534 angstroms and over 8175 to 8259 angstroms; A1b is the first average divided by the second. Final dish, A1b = 0.97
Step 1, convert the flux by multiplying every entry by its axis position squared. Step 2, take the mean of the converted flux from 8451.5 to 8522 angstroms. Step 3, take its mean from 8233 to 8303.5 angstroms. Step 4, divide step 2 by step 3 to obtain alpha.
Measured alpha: 0.96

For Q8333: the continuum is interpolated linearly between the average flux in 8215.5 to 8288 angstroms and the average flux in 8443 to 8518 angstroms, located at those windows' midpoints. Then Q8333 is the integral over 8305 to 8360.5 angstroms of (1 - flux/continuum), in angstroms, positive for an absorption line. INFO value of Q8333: 0.6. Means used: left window 35.2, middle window 33.7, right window 32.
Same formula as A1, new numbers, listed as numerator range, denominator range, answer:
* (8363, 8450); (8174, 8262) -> 0.98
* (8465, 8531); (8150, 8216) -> 0.97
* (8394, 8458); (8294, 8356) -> 1.00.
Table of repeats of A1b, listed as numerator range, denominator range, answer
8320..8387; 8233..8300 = 0.98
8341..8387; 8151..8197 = 0.97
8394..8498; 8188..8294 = 0.98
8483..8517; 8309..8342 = 0.97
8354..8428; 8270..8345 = 1.00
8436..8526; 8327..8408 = 0.99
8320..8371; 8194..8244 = 0.98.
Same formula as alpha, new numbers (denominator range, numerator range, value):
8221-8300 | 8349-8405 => 0.98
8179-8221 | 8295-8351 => 0.99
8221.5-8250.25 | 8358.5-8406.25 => 0.97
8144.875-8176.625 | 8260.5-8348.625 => 0.98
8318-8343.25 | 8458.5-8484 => 1.00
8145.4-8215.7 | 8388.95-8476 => 0.99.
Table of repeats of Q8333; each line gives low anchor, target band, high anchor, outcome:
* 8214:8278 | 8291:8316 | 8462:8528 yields 0.6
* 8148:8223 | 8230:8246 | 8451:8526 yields -0.6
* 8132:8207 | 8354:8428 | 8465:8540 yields -0.6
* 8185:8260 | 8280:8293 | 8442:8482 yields -0.2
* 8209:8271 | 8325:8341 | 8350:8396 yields 0.3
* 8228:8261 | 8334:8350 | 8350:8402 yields 0.3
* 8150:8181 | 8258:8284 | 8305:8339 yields -0.3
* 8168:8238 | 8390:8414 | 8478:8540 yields -0.8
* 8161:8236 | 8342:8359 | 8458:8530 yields 0.0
